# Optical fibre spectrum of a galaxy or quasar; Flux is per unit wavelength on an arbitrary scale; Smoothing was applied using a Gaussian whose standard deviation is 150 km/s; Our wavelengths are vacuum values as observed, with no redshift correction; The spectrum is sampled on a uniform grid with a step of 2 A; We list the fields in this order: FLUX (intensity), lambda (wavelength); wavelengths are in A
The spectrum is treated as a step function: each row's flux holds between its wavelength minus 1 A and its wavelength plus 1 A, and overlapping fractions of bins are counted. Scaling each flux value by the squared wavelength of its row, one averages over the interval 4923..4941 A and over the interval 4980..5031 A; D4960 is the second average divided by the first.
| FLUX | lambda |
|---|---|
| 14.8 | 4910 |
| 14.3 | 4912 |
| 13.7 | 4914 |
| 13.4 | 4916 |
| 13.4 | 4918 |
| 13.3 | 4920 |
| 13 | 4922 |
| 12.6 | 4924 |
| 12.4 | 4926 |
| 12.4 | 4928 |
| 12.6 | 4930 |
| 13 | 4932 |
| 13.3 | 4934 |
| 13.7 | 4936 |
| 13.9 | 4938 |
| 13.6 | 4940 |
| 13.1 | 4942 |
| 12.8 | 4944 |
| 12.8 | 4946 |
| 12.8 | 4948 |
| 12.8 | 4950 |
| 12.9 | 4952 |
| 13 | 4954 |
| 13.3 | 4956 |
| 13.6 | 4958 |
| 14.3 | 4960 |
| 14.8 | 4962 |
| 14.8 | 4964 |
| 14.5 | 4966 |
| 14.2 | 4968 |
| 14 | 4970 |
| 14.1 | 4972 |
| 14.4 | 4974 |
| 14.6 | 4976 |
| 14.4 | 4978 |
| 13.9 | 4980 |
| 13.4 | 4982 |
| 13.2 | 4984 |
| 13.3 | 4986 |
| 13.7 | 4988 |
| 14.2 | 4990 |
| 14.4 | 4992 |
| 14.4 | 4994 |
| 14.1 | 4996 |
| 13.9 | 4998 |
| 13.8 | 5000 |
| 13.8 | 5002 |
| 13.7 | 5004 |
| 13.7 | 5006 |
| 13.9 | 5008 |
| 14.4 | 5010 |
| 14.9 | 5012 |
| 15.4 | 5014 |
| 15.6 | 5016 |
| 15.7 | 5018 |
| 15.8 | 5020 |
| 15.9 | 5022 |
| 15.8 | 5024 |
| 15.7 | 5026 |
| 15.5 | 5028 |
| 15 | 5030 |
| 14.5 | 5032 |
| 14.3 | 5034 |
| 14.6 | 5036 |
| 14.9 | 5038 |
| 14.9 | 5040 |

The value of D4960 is 1.1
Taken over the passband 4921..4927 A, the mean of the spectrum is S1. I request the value 12.7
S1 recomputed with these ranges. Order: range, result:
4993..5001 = 14.1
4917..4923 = 13.2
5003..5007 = 13.7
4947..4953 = 12.8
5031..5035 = 14.4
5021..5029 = 15.7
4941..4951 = 12.9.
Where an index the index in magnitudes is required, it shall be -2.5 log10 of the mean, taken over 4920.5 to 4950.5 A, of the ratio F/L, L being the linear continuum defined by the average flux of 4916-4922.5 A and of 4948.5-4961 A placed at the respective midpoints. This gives 0.02 mag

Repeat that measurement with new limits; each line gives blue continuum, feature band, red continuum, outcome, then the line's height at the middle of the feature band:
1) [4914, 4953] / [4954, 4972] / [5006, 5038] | -0.03 mag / 13.7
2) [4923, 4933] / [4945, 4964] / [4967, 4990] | -0.01 mag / 13.3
